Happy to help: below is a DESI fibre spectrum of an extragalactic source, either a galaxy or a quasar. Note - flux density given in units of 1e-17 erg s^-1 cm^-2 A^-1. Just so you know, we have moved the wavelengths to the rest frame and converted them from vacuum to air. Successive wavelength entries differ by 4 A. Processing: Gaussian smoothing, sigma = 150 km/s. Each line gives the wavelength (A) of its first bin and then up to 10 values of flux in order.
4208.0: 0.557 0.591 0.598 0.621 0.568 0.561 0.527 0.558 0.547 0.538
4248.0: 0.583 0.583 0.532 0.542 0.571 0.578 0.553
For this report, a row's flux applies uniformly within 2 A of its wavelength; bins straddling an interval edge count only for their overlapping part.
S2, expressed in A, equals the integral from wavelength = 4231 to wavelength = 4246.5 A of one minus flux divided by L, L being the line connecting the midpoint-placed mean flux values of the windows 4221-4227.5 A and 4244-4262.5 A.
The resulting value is 0.6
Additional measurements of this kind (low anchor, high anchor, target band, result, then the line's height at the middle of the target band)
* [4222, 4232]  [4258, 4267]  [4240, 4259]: 0.0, 0.558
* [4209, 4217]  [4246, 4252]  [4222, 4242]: 1.2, 0.586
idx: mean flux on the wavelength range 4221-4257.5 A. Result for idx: 0.557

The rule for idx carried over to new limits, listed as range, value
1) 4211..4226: 0.595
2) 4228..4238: 0.546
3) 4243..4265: 0.558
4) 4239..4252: 0.561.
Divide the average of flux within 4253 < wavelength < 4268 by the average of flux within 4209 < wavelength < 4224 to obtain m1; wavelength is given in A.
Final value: 0.93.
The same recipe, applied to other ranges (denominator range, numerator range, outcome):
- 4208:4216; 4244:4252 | 0.98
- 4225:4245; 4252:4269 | 1.02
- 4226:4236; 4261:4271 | 1.04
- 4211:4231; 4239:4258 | 0.95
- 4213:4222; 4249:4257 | 0.93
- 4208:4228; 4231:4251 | 0.94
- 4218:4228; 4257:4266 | 0.94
